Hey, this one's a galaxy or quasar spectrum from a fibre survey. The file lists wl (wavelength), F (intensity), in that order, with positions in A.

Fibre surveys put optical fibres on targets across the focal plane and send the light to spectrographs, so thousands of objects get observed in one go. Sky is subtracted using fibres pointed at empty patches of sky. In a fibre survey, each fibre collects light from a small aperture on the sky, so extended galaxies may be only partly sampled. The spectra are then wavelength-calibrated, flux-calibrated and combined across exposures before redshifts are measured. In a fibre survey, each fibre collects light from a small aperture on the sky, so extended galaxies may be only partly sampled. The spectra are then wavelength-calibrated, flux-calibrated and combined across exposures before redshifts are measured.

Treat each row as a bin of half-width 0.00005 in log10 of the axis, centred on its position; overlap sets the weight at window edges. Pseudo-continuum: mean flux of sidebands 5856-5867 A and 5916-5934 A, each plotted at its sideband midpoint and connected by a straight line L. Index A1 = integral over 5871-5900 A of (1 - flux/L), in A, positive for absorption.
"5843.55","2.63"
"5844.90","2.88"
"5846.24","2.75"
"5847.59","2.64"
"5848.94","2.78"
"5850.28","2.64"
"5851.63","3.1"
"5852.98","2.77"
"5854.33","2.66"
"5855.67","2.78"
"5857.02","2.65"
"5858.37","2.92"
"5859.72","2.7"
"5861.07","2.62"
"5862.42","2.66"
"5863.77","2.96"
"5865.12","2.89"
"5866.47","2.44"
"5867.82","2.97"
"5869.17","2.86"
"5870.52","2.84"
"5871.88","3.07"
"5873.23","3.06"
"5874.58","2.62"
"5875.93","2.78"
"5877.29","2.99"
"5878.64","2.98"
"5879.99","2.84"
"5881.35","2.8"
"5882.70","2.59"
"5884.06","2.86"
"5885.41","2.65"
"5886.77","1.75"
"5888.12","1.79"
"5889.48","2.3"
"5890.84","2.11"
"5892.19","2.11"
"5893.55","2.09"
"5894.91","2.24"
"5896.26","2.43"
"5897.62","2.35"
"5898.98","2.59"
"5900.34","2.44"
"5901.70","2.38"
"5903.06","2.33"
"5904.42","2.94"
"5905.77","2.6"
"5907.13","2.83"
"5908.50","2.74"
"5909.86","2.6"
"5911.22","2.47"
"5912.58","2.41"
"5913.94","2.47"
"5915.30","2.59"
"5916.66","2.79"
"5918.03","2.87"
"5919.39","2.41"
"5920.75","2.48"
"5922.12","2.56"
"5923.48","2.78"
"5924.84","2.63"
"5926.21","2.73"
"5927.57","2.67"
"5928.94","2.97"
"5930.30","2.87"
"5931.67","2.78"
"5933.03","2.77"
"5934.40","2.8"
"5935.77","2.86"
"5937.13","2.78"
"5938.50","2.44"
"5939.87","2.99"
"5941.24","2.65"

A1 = 2.16 A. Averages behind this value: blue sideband 2.73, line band 2.52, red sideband 2.72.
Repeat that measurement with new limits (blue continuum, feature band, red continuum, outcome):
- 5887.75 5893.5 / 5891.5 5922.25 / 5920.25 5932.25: -1.7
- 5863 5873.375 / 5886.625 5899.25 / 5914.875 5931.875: 2.8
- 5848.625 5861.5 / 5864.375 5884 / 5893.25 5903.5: -1.9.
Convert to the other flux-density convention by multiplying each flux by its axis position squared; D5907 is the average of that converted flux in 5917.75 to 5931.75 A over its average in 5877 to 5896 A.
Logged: 1.13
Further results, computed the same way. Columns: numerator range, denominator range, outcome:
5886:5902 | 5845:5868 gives 0.81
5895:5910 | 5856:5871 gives 0.93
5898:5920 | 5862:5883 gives 0.92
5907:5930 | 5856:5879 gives 0.95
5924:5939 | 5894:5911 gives 1.10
